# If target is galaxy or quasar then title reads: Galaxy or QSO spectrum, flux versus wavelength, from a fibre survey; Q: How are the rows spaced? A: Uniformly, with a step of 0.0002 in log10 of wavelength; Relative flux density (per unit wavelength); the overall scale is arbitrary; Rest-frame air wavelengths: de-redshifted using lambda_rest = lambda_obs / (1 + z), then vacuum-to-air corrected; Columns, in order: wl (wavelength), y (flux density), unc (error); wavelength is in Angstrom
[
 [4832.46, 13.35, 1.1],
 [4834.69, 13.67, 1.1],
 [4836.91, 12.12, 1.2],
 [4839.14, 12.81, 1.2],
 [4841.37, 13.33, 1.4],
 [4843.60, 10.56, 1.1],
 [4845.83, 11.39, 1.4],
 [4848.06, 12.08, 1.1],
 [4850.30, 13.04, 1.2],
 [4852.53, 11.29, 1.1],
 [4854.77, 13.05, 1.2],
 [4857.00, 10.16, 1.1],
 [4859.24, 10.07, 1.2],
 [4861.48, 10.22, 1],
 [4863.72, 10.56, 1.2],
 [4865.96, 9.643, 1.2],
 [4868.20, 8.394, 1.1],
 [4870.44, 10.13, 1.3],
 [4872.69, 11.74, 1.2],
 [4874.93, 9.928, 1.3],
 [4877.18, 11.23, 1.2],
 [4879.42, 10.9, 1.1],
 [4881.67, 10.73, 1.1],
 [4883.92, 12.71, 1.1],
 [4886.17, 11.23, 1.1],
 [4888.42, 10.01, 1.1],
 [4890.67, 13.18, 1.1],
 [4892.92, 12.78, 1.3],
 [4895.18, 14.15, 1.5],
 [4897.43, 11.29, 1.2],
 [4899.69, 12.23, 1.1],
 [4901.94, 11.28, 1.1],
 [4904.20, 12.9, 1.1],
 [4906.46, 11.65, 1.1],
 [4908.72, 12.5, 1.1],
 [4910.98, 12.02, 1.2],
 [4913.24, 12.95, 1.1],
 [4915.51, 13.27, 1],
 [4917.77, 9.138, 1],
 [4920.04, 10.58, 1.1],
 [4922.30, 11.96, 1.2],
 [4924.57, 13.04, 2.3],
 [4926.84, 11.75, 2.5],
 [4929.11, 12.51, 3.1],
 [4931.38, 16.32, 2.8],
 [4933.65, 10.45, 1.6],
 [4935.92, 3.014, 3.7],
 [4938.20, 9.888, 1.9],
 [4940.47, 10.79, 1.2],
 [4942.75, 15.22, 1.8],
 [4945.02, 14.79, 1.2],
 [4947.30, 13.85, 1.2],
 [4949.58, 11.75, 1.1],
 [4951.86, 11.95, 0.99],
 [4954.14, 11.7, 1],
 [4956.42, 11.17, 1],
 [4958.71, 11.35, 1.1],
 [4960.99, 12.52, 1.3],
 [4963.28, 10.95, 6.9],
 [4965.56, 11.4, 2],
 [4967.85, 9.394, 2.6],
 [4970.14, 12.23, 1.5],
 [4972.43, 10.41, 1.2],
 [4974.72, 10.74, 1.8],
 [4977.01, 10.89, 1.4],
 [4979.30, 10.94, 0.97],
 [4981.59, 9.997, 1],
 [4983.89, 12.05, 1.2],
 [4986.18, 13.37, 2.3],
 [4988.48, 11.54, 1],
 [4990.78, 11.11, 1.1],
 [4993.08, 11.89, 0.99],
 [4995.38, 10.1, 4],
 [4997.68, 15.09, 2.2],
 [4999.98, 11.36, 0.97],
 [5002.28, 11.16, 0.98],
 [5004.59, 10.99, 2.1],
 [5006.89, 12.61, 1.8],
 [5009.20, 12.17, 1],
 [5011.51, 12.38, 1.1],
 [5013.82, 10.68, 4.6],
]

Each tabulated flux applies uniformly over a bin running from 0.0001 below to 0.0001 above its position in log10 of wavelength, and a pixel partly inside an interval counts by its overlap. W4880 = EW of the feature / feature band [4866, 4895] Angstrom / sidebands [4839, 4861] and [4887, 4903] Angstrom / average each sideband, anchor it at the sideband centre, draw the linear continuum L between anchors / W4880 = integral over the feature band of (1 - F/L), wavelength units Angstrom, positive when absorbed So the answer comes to 2.1 Angstrom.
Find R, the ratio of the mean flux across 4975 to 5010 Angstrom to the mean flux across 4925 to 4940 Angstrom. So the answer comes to 1.1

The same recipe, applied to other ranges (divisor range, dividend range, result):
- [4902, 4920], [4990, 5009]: 0.99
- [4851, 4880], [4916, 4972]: 1.09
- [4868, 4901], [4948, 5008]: 1.00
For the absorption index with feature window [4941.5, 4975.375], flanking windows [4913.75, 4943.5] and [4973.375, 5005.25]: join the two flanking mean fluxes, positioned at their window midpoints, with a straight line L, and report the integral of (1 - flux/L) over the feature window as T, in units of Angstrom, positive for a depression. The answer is -1.6 Angstrom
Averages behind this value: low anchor 11.4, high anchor 11.5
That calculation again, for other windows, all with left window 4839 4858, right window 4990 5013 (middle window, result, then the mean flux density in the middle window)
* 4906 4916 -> -0.48 Angstrom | 12.5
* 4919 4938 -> 1.22 Angstrom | 11.1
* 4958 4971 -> 0.66 Angstrom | 11.3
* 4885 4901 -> -0.26 Angstrom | 12.1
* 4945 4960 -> -0.36 Angstrom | 12.2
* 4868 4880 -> 1.42 Angstrom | 10.5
